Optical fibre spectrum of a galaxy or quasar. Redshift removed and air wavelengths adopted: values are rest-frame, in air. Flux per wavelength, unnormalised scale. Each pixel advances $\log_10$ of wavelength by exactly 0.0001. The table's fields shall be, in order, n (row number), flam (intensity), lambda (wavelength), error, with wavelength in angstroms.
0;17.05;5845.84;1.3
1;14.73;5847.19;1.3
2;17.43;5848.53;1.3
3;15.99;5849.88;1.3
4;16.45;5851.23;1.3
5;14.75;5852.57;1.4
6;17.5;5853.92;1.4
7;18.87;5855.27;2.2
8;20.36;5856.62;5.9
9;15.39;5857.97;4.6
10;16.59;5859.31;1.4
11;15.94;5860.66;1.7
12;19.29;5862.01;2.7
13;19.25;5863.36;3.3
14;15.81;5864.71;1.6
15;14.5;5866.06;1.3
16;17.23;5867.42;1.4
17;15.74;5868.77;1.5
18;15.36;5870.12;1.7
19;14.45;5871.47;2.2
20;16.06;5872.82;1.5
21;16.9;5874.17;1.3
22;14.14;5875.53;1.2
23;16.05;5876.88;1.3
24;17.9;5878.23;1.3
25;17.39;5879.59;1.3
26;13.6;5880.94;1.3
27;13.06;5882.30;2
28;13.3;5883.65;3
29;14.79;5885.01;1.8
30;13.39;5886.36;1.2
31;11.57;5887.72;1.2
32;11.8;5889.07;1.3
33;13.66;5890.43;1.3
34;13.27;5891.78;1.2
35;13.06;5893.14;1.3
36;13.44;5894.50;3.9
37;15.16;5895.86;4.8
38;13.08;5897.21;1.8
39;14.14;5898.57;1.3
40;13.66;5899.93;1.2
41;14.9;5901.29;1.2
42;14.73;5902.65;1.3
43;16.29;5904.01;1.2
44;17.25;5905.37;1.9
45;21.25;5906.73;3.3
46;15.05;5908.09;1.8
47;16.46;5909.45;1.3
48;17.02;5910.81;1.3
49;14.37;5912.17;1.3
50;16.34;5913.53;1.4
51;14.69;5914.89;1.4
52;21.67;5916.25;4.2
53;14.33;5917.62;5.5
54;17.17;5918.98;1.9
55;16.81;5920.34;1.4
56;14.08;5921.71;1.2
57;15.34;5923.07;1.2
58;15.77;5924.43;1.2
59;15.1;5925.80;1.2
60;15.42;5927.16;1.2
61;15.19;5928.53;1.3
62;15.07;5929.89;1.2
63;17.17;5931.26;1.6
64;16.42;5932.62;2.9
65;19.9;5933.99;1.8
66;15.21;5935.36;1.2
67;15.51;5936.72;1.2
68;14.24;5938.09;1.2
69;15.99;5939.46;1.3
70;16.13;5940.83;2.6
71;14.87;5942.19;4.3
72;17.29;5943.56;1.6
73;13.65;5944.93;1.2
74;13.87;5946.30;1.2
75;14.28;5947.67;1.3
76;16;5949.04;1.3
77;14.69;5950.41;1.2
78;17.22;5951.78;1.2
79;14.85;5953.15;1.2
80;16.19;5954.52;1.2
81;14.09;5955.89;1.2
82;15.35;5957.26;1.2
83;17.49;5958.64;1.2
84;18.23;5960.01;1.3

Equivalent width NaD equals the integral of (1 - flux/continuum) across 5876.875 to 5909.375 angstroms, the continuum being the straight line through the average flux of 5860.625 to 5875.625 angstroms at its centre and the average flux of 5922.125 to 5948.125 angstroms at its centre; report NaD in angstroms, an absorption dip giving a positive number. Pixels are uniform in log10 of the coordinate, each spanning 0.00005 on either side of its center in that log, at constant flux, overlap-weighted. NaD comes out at 2.8 angstroms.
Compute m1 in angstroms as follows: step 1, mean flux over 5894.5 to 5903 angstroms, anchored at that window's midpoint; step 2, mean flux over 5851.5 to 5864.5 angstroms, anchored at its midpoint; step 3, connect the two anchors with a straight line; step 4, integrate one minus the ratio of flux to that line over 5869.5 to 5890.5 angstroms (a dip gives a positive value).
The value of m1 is 1.5 angstroms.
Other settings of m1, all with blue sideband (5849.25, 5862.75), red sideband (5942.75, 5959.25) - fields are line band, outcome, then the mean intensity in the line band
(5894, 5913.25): 0.9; 15.5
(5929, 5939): -0.3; 16.2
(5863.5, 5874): 0.7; 15.8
